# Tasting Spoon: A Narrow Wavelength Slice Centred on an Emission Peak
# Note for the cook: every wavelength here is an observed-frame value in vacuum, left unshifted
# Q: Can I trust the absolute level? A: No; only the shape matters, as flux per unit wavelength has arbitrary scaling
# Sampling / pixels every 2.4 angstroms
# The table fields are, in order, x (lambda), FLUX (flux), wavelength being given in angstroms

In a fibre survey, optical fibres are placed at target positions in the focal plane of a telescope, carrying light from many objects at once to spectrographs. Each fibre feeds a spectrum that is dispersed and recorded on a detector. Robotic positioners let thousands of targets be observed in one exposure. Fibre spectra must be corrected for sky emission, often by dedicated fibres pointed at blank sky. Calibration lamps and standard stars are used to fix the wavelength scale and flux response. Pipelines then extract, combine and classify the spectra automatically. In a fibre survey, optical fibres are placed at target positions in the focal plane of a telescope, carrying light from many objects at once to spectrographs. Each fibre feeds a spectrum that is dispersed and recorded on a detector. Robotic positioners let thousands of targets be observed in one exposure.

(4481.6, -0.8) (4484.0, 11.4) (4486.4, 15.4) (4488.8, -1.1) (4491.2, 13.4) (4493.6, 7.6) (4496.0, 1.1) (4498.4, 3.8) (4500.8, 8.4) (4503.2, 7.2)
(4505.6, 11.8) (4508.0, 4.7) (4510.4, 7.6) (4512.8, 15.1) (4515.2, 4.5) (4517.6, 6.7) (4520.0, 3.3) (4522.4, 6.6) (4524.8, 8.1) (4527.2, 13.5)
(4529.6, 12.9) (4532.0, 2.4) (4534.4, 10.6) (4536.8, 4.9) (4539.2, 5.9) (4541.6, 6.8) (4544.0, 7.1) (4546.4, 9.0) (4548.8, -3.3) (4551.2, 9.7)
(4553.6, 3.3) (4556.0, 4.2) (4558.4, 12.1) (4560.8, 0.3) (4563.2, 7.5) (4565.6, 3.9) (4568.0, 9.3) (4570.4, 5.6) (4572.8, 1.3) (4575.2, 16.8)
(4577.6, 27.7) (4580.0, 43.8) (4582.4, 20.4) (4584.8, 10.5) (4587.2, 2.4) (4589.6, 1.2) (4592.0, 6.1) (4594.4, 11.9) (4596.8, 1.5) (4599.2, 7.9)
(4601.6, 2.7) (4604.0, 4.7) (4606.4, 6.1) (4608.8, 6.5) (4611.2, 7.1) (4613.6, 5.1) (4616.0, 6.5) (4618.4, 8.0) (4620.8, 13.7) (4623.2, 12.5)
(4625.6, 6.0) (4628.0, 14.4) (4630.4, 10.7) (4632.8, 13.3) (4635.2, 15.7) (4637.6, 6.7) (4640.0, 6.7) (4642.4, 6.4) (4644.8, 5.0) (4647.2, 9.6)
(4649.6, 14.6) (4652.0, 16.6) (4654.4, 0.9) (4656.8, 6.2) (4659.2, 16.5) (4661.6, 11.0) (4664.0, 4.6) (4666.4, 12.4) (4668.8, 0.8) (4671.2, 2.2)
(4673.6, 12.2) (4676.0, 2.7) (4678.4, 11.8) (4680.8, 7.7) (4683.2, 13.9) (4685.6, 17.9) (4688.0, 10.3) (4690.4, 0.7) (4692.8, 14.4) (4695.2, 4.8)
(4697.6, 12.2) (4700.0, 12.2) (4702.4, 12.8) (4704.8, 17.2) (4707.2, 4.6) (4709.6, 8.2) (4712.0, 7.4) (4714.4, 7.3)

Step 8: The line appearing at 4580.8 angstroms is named [O II] 3727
